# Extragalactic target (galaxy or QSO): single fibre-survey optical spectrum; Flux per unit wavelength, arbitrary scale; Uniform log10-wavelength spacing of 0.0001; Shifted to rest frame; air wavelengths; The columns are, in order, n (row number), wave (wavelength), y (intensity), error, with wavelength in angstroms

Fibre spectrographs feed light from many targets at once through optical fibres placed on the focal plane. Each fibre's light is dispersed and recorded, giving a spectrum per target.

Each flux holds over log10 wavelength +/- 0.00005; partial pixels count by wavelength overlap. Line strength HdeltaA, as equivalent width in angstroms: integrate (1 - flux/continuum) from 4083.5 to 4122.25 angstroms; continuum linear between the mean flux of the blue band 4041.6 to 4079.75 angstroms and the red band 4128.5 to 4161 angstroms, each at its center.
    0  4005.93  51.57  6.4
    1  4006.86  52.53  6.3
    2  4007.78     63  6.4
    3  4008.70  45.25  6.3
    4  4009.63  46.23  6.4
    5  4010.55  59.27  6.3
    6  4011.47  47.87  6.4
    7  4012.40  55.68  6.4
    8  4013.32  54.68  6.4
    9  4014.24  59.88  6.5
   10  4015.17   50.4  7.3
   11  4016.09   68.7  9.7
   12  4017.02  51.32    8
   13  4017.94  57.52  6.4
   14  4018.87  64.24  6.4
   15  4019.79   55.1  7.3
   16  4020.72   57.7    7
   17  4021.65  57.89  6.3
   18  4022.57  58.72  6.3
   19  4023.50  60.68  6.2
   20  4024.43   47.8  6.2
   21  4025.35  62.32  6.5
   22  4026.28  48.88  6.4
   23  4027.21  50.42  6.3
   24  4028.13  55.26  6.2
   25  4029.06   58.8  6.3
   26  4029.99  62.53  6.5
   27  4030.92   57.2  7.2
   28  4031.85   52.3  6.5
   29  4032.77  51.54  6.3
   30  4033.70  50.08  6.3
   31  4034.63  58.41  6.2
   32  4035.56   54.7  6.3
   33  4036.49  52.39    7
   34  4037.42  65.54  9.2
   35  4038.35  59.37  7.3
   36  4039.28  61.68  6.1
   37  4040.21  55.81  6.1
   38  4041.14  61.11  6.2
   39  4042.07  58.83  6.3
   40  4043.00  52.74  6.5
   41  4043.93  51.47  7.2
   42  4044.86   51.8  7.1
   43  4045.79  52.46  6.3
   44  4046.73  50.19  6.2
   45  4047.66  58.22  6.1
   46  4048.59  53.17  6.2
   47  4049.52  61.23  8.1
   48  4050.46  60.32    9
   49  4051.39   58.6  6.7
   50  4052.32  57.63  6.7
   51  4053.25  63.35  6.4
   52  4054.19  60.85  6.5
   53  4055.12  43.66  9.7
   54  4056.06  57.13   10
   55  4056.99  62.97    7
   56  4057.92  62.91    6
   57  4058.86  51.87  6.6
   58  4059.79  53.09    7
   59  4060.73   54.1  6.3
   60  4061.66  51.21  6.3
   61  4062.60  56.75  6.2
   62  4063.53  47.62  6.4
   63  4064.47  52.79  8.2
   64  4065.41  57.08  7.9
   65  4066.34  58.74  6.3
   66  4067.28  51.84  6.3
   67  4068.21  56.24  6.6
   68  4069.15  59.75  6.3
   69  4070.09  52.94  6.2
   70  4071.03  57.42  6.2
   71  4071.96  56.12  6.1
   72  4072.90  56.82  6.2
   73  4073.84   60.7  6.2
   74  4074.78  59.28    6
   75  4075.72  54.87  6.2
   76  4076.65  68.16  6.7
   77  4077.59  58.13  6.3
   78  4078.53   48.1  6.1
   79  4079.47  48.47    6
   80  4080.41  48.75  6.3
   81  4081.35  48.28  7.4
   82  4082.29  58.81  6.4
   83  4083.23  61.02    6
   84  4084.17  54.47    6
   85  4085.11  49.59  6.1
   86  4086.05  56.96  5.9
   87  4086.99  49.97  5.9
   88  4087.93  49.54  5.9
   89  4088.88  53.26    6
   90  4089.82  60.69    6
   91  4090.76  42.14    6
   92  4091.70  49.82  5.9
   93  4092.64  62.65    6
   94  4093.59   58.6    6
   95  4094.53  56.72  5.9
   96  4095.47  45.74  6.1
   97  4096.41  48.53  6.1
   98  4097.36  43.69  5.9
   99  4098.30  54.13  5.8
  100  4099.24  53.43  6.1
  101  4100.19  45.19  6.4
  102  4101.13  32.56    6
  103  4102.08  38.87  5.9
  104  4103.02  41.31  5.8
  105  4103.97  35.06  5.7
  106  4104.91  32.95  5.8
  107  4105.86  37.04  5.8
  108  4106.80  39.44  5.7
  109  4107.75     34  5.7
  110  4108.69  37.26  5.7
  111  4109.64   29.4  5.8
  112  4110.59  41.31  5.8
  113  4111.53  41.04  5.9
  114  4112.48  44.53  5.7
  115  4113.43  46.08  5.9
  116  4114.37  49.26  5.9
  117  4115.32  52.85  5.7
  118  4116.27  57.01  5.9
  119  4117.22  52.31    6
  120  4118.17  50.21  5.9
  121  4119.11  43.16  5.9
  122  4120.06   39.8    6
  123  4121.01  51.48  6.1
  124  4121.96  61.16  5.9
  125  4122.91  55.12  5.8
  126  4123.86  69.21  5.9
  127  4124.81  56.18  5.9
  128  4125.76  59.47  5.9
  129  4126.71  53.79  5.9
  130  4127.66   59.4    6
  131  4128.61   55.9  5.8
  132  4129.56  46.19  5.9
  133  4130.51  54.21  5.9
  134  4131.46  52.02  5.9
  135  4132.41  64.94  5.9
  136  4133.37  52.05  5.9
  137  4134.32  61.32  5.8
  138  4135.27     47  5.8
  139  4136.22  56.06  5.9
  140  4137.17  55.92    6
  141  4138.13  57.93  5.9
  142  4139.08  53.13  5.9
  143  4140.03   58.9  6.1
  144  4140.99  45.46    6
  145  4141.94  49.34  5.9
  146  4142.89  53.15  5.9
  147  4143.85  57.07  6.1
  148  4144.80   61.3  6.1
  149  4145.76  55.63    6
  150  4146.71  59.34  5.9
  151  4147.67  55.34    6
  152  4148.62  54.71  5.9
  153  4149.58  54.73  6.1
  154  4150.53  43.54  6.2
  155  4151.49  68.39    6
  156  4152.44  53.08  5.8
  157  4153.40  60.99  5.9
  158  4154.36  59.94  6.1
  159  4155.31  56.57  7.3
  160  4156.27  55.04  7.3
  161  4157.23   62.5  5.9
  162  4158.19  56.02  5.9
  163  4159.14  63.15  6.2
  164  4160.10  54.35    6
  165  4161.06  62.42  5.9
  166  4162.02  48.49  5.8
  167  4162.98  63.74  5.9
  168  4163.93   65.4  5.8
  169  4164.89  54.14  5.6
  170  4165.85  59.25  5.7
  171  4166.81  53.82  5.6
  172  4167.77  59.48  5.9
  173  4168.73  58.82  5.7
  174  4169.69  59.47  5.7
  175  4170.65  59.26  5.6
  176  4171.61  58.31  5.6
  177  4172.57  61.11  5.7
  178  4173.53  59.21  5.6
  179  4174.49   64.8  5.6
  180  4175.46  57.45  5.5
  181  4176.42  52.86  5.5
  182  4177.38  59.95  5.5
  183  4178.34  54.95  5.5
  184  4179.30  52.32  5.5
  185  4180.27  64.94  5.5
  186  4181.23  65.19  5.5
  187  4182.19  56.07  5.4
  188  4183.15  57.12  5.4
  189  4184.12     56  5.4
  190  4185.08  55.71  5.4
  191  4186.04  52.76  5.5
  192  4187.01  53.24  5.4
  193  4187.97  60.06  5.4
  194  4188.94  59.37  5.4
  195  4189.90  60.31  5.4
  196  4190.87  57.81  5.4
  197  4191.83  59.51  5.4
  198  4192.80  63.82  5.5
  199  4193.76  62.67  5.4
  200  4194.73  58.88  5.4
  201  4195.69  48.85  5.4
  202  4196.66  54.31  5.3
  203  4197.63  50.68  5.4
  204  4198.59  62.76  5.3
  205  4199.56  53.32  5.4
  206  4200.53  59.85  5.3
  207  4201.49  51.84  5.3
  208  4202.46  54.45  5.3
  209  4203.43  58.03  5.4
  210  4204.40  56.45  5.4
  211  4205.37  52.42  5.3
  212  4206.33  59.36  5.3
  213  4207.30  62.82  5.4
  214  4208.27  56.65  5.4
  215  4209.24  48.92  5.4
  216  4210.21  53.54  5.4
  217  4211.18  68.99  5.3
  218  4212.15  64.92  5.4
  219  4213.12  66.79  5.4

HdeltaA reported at 6.2 angstroms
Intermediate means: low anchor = 55.9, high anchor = 55.8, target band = 46.9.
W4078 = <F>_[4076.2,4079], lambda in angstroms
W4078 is 58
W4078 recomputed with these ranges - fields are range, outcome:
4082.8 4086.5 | 55.5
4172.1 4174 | 60.2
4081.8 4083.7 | 59.8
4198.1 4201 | 58.6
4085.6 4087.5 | 53.4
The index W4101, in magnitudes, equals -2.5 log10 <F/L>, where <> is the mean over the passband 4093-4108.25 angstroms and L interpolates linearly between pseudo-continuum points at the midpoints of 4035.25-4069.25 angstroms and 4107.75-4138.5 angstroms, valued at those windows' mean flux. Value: 0.208 mag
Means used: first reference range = 56.2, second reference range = 51.4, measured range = 43.7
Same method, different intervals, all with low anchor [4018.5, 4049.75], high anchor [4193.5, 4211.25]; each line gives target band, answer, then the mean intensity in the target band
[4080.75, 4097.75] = 0.07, 52.8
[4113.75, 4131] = 0.05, 53.7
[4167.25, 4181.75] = -0.06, 59.2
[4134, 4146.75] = 0.02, 54.9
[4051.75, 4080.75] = 0.01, 55.8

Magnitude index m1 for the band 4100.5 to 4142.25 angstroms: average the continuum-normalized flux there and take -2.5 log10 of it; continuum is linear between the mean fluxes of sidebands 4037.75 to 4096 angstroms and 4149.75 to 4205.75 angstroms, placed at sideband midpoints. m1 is 0.16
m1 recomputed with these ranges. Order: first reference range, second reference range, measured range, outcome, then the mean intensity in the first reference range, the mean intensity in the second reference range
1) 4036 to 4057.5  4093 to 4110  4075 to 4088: -0.13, 57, 42.6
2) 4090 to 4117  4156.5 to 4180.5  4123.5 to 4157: -0.07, 44.9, 58.5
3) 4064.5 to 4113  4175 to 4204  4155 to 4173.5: -0.06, 49.8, 57.2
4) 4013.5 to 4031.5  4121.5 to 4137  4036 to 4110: 0.08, 57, 56.5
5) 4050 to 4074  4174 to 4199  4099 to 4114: 0.40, 56.2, 57.8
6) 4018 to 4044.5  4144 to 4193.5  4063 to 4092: 0.05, 56.5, 58.1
